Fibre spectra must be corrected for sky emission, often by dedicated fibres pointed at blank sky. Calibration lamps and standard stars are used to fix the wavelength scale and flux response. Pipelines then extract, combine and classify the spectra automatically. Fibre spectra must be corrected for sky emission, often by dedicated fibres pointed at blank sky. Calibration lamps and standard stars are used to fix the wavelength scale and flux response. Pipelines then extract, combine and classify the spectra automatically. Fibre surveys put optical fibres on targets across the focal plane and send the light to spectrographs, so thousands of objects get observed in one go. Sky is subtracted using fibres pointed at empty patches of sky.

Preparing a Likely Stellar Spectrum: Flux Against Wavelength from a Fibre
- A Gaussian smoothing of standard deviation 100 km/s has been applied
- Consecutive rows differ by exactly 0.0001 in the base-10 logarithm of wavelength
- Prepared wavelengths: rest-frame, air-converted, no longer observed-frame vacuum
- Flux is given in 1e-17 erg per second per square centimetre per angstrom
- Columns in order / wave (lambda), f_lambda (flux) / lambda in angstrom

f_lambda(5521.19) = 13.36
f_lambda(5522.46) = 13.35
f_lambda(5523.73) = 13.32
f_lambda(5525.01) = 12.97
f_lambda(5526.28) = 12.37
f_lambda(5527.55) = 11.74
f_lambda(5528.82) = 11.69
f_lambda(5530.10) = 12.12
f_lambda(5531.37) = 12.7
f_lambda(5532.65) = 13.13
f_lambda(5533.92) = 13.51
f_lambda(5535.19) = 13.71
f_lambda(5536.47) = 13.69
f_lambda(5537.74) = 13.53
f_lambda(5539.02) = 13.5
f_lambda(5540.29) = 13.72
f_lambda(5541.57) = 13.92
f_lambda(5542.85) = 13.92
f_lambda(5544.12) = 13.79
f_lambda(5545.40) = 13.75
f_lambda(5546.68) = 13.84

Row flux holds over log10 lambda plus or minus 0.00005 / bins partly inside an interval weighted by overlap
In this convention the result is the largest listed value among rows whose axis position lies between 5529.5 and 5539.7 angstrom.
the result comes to 13.71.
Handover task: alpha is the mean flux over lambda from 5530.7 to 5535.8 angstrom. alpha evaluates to 13.3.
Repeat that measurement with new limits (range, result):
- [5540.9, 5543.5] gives 13.9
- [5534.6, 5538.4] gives 13.6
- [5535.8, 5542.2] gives 13.7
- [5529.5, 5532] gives 12.4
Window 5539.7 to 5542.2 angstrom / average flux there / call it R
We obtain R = 13.8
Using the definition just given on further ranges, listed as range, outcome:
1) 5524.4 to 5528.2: 12.4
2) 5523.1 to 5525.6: 13.1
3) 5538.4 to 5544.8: 13.8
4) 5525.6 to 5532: 12.1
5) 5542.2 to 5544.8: 13.8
